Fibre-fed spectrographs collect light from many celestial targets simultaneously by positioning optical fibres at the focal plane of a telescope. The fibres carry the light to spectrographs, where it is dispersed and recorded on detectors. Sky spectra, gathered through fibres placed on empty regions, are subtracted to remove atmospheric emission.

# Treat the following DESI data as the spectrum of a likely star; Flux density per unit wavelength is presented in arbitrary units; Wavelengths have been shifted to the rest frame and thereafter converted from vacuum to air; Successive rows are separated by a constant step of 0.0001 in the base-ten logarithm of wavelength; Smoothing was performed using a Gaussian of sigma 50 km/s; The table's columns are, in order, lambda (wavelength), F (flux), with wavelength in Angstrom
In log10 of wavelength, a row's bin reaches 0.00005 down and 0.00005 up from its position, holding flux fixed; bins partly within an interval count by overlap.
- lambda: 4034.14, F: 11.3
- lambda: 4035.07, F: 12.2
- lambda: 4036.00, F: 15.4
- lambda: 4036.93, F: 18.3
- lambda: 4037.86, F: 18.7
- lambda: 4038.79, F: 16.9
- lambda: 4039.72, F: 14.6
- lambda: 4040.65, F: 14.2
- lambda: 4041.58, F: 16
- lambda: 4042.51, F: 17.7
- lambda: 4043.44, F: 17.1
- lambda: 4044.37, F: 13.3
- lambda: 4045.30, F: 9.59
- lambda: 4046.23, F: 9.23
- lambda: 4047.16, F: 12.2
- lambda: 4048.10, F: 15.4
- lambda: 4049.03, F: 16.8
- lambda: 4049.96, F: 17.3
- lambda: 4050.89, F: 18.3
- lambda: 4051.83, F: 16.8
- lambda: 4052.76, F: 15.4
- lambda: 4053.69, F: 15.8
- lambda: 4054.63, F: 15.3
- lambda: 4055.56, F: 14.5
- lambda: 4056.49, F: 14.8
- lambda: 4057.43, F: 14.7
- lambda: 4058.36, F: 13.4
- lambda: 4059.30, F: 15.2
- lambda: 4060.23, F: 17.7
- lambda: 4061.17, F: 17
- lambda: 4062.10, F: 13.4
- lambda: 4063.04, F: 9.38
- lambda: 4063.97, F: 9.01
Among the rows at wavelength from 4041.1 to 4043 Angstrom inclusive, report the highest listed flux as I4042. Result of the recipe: 17.7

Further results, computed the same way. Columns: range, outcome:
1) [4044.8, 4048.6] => 15.4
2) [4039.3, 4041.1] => 14.6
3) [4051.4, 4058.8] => 16.8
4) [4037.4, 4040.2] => 18.7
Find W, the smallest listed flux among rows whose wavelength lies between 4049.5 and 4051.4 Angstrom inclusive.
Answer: 17.3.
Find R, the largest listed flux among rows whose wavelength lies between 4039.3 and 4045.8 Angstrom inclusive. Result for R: 17.7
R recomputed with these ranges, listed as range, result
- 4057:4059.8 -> 15.2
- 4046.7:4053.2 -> 18.3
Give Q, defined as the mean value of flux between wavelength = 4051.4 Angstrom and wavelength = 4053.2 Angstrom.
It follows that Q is 16.1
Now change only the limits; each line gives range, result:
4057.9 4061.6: 15.8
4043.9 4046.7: 10.7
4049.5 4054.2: 16.7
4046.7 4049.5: 14.8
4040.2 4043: 16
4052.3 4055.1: 15.5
